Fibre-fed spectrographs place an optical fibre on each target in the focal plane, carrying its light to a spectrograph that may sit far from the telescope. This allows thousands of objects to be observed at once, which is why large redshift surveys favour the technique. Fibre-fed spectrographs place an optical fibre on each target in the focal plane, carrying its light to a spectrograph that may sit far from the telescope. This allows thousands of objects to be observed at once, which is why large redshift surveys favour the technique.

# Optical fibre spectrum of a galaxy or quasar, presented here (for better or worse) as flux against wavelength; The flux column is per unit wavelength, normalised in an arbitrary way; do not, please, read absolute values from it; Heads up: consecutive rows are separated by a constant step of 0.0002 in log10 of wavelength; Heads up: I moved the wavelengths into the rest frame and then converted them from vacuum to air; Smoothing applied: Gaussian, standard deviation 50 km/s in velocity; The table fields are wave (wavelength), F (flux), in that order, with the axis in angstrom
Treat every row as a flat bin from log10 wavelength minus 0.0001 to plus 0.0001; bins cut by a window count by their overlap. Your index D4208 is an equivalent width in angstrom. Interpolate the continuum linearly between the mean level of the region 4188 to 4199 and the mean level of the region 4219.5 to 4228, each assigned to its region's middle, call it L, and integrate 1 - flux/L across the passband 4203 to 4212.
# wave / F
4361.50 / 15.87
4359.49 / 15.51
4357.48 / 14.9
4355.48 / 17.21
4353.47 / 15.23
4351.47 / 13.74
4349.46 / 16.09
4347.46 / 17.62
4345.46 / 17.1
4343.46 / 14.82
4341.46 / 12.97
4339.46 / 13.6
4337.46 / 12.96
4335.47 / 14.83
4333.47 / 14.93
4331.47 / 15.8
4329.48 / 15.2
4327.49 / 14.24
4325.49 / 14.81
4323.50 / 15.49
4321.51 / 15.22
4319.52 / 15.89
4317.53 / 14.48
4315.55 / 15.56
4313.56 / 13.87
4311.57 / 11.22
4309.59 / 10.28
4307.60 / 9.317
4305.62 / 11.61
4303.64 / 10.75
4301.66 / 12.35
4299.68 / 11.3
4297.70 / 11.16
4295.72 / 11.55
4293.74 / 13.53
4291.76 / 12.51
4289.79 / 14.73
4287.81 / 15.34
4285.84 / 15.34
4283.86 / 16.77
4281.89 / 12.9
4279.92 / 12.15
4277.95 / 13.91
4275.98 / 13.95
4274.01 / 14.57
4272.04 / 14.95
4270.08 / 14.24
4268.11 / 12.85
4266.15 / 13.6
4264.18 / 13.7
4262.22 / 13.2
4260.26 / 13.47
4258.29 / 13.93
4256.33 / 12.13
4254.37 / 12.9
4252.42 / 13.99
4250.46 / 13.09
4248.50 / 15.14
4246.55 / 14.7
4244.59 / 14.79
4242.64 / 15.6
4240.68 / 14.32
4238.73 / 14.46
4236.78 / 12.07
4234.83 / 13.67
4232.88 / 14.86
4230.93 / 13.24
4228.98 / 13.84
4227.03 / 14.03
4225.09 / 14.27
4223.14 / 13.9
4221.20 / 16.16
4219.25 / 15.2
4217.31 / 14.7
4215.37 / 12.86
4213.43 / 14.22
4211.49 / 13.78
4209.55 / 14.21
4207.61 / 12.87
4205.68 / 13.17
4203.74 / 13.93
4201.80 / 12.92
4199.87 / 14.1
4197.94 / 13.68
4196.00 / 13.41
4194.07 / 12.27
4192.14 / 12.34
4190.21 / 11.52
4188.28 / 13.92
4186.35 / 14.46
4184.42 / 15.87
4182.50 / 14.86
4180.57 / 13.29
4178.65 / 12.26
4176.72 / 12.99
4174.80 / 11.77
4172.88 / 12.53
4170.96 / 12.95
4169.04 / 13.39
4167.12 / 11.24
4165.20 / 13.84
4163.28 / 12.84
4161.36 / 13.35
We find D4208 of 0.1 angstrom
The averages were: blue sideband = 12.8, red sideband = 14.6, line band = 13.6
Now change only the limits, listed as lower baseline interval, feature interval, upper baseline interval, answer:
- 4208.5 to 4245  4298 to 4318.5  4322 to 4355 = 3.8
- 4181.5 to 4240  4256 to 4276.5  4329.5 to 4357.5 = 0.9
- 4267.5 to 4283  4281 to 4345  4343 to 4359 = 5.0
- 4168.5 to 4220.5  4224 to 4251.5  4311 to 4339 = -0.6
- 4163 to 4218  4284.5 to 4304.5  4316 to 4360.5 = 2.3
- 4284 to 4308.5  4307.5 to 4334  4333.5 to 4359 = -0.6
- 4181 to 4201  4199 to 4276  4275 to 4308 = -3.6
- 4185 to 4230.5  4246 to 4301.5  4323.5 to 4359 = 3.1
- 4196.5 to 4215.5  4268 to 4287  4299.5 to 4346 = -0.8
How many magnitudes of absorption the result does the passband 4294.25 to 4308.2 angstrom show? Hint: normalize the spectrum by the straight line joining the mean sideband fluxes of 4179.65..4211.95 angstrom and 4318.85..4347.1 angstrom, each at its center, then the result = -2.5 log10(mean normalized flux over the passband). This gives 0.28 mag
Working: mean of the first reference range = 13.6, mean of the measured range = 11.3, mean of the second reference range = 14.9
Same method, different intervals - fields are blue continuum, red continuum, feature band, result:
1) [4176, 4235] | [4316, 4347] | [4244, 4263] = 0.037 mag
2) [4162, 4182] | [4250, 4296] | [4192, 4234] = -0.054 mag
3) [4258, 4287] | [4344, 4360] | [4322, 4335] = 0.019 mag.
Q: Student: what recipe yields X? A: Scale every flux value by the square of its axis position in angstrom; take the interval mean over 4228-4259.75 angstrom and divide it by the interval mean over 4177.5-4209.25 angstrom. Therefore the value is 1.1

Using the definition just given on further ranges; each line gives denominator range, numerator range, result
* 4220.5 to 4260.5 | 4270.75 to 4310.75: 0.95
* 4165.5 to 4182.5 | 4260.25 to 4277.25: 1.14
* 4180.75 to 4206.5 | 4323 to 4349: 1.18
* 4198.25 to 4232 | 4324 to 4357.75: 1.14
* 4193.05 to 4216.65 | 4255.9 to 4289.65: 1.07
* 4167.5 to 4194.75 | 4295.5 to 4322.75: 1.01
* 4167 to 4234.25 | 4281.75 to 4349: 1.08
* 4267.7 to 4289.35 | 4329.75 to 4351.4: 1.08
